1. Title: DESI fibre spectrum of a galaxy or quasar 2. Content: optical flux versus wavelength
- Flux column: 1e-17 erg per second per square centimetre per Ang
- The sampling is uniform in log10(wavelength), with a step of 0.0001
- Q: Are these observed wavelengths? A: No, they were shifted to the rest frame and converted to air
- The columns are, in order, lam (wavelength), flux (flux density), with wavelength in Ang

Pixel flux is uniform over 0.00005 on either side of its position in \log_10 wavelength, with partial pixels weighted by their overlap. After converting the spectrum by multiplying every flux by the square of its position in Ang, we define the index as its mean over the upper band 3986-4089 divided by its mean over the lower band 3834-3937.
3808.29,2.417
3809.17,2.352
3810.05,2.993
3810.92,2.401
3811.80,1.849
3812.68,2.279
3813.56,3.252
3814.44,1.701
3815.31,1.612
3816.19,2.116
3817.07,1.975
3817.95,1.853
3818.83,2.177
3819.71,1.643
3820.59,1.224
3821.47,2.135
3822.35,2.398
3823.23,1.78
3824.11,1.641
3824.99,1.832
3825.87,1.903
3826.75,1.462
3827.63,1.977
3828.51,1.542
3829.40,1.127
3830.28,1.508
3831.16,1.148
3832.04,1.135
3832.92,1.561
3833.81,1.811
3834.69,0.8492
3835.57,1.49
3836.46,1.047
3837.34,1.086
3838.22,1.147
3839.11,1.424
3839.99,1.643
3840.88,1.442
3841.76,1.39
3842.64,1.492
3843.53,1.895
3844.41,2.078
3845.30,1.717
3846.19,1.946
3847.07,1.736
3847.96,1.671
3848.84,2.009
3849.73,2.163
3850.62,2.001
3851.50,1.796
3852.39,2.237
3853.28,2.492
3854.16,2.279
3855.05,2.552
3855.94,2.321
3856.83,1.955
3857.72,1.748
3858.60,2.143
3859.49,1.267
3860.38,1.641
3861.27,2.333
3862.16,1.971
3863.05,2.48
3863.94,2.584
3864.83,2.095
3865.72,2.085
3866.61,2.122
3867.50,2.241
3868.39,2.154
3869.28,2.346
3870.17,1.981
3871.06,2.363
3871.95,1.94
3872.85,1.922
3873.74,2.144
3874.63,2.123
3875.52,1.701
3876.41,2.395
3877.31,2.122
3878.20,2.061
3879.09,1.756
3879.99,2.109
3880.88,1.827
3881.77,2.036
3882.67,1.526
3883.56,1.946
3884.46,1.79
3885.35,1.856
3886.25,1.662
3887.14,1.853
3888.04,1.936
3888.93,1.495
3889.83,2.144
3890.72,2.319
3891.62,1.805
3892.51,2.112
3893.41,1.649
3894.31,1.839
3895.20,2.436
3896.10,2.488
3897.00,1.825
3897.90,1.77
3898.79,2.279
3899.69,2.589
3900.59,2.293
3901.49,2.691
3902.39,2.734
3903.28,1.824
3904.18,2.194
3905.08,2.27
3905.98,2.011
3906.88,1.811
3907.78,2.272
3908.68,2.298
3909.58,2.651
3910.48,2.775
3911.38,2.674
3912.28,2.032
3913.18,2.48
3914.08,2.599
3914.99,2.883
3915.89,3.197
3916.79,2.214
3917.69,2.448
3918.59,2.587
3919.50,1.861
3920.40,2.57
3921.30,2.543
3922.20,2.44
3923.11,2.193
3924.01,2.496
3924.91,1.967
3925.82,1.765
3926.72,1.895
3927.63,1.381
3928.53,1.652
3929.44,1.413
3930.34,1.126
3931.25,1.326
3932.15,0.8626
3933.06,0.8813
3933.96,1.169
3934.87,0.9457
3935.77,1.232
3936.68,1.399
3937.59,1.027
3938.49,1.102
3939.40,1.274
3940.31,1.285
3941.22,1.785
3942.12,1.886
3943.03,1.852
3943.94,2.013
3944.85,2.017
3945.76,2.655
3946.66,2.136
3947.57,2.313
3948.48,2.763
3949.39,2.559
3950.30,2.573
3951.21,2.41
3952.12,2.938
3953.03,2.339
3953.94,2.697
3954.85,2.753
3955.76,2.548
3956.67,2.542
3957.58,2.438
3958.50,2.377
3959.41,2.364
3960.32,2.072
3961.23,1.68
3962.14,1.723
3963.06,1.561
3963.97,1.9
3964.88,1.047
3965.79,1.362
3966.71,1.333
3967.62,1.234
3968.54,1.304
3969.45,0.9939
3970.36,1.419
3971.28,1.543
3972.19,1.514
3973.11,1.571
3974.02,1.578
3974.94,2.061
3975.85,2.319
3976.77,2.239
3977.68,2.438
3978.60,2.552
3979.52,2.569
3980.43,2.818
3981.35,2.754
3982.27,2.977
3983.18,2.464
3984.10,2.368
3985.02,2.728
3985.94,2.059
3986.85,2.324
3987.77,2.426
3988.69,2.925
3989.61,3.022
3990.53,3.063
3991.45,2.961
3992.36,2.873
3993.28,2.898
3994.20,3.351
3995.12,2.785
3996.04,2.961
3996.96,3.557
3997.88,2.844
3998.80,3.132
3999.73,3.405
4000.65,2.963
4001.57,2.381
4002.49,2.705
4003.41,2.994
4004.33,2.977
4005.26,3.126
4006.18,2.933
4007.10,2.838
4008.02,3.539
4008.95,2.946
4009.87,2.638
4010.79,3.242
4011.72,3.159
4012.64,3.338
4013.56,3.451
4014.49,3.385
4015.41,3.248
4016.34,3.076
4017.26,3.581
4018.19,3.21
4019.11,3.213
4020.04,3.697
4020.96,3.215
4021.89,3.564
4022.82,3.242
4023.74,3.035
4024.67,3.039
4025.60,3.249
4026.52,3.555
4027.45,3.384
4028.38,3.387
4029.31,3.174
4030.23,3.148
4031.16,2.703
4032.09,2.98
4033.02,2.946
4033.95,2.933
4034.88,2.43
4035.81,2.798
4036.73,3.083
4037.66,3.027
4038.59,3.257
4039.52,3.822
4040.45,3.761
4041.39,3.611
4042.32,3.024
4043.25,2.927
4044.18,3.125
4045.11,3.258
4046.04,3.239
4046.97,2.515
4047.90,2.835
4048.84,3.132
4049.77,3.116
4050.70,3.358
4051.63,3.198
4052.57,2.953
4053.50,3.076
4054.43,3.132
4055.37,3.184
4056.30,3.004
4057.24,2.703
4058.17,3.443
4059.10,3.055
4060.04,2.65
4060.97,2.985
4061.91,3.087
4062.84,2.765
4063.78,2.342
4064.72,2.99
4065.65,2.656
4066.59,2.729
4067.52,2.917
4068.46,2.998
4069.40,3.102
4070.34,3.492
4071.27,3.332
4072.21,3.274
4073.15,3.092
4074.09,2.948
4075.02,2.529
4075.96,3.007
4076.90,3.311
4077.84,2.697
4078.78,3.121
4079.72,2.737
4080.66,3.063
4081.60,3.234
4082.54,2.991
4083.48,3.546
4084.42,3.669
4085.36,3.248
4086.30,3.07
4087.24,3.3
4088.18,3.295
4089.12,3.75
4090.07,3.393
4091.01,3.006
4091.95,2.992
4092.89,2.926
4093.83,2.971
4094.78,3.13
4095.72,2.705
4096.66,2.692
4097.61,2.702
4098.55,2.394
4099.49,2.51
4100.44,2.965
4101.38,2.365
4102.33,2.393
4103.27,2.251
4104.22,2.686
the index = 1.7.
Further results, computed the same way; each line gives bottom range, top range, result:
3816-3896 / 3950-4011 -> 1.40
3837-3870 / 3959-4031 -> 1.48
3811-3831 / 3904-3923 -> 1.36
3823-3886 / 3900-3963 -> 1.17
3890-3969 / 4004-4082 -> 1.61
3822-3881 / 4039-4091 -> 1.86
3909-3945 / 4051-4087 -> 1.72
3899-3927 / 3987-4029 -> 1.38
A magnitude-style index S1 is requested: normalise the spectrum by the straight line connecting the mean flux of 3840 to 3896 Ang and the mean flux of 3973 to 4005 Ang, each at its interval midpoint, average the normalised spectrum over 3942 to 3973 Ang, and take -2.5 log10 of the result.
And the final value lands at 0.234 mag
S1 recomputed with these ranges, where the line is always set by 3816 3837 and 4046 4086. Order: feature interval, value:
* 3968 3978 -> 0.41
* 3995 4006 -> -0.13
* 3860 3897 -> -0.06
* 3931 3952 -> 0.31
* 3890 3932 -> -0.03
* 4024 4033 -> -0.13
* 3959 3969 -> 0.46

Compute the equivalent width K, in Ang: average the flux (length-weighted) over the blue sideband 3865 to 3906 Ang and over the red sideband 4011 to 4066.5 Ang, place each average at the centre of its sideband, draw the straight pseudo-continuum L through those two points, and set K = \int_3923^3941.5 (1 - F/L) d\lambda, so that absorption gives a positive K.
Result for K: 7.5 Ang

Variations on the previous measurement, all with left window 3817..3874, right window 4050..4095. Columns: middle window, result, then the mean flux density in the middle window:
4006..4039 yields -4.3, 3.16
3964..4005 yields 3.2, 2.4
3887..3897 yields 0.4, 2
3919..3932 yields 2.2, 1.88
